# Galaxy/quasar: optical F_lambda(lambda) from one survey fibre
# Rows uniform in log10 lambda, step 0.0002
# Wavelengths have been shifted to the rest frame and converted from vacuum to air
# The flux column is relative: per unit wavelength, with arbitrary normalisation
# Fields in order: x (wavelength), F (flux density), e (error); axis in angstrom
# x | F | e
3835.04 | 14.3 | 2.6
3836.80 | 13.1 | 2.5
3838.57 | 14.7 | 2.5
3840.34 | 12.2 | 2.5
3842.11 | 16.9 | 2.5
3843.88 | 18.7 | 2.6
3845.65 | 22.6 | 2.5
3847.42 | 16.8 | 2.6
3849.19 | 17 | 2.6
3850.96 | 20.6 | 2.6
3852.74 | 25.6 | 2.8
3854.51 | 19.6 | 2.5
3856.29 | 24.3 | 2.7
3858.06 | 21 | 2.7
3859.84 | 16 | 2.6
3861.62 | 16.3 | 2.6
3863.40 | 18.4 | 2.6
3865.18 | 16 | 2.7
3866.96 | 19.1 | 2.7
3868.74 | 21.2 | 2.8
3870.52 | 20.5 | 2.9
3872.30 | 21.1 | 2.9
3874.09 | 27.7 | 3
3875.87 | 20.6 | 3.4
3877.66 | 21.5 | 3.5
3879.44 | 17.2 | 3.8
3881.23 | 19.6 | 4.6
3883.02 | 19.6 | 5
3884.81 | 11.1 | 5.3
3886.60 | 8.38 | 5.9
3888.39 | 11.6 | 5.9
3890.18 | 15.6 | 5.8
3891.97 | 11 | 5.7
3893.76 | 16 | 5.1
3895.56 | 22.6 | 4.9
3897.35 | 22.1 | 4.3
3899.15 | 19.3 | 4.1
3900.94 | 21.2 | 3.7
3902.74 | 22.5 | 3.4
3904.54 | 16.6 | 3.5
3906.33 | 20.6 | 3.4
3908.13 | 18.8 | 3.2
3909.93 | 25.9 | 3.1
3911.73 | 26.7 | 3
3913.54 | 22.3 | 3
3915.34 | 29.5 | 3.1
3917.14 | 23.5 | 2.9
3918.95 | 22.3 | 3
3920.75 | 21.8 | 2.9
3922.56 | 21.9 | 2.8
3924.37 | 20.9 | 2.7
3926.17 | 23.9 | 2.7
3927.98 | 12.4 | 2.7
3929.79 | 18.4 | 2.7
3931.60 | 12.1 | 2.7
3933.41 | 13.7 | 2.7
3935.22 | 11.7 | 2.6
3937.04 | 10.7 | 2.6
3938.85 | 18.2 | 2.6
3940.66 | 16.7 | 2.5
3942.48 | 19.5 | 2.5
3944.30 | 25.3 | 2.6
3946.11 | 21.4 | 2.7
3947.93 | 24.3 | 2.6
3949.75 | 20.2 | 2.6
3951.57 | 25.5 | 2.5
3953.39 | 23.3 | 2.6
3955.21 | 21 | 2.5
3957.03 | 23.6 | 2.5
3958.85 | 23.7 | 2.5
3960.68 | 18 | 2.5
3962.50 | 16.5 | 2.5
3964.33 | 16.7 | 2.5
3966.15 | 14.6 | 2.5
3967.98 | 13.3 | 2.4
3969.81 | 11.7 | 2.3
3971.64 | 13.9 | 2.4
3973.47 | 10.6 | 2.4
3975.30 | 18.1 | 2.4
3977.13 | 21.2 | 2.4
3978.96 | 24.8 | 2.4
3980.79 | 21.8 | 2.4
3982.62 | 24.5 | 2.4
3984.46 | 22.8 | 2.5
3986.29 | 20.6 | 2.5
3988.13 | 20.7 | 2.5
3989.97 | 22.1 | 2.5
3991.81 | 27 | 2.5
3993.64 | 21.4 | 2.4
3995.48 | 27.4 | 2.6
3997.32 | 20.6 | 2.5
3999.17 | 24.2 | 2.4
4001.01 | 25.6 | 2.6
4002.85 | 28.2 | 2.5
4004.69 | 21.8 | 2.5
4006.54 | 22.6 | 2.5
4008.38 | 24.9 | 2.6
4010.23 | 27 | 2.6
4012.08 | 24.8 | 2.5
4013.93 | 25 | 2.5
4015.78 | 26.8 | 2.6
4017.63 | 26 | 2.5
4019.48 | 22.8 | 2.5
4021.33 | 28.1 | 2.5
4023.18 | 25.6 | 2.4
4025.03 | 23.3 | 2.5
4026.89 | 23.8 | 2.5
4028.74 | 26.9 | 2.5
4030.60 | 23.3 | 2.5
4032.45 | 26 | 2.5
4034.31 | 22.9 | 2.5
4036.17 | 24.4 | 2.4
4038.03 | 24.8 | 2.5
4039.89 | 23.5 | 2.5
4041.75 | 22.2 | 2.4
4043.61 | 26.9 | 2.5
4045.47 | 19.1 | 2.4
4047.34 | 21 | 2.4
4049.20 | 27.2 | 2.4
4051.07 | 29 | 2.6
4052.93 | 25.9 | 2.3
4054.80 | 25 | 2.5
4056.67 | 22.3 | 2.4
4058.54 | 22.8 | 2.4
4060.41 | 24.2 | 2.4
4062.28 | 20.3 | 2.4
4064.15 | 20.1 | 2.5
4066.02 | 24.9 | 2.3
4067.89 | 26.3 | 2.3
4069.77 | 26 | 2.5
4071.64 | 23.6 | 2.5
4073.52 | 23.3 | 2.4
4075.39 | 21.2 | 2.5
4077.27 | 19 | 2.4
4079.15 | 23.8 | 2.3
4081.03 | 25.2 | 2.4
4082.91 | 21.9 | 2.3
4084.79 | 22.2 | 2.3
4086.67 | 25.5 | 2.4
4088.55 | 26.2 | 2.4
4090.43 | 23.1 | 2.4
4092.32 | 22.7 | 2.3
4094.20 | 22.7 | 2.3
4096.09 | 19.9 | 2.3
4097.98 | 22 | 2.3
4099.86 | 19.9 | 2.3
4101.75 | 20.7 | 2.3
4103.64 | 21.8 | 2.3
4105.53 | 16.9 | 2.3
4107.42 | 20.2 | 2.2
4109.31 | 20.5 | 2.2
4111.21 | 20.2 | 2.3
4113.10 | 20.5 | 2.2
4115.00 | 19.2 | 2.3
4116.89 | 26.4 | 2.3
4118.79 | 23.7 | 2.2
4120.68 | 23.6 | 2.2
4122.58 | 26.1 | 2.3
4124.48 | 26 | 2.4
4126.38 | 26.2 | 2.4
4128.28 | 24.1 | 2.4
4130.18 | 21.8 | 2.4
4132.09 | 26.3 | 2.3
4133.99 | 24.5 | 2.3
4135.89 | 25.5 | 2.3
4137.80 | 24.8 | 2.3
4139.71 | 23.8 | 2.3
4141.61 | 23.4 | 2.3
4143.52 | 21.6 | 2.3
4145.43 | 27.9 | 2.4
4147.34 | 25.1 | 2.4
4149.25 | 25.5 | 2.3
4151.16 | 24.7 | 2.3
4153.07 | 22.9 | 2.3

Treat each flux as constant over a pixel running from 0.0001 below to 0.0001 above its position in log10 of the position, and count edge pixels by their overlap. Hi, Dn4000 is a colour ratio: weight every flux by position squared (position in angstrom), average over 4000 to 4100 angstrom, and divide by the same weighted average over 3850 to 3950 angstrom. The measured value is 1.3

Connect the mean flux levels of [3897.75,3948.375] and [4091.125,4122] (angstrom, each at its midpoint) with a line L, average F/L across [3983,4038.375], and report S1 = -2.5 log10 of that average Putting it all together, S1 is -0.18 mag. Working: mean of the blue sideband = 20.1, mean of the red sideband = 21.4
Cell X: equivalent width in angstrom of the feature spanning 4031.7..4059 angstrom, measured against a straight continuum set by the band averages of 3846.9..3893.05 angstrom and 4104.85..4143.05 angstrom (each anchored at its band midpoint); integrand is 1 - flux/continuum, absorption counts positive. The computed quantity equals -3.1 angstrom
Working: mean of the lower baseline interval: 18.4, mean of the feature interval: 24.2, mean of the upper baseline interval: 23.2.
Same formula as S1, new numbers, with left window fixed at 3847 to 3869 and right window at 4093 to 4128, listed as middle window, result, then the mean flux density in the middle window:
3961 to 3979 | 0.288 mag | 15.8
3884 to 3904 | 0.196 mag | 16.5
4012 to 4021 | -0.199 mag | 25.3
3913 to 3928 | -0.131 mag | 22.6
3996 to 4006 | -0.156 mag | 24.1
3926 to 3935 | 0.311 mag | 15.1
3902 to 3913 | -0.101 mag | 21.9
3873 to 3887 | 0.058 mag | 18.6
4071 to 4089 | -0.065 mag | 23.1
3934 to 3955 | 0.035 mag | 19.7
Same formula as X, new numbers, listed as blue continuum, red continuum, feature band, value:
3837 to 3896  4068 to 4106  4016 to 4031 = -2.73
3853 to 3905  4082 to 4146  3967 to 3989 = 1.97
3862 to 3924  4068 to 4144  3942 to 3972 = 1.55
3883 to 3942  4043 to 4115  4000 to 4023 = -4.77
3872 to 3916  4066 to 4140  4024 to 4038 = -1.67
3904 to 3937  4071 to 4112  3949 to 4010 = -1.27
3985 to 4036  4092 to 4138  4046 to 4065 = -0.04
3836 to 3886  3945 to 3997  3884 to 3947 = 2.78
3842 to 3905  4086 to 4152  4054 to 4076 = -1.09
